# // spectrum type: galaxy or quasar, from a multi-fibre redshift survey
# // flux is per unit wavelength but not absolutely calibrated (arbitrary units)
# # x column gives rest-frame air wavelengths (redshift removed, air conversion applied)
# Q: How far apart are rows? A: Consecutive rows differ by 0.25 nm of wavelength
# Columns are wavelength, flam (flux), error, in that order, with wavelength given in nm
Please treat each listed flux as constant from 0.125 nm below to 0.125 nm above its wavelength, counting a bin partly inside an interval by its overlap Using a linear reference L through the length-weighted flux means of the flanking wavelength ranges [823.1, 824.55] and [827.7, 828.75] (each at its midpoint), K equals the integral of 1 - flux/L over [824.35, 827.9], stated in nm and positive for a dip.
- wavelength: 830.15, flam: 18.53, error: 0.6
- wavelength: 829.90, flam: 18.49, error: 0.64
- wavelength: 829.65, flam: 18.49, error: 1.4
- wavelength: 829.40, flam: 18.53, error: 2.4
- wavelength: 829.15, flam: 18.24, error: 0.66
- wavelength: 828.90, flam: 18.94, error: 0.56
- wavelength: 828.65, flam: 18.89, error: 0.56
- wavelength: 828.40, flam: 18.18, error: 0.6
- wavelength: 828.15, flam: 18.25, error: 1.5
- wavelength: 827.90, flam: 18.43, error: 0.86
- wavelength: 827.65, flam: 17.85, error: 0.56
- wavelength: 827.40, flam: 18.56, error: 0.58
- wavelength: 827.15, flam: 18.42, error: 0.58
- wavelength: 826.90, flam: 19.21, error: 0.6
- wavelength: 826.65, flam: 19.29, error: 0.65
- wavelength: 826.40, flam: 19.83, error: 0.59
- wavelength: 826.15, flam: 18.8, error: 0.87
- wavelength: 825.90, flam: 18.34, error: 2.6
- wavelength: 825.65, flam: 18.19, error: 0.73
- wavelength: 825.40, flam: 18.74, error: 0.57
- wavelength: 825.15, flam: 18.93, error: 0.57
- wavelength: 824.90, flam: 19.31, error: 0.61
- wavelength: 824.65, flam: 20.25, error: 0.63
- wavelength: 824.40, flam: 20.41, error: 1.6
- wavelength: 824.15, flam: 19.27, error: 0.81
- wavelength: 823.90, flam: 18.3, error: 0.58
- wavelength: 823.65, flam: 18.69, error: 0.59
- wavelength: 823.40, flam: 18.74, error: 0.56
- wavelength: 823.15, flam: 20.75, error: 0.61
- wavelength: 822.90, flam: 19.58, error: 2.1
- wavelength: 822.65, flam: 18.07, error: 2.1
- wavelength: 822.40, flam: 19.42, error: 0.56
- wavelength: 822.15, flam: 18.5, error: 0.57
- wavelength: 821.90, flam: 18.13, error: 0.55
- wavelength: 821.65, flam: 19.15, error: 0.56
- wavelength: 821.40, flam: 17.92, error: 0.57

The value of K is -0.03 nm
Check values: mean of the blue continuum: 19.3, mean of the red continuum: 18.4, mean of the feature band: 19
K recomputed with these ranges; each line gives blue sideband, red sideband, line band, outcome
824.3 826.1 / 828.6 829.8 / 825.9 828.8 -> 0.02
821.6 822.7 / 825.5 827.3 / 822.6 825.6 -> -0.08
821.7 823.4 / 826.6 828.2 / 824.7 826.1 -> 0.00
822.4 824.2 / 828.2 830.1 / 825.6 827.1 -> -0.01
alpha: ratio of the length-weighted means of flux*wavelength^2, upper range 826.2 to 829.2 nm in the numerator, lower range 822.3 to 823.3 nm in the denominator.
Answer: 0.97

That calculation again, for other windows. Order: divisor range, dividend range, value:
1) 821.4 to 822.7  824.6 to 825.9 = 1.03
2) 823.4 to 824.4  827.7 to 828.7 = 0.98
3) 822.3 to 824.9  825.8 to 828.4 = 0.97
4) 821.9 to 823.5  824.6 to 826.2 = 0.99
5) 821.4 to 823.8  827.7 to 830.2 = 0.99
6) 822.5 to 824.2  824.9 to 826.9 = 1.00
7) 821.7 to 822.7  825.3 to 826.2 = 1.00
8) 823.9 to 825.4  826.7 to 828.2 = 0.96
